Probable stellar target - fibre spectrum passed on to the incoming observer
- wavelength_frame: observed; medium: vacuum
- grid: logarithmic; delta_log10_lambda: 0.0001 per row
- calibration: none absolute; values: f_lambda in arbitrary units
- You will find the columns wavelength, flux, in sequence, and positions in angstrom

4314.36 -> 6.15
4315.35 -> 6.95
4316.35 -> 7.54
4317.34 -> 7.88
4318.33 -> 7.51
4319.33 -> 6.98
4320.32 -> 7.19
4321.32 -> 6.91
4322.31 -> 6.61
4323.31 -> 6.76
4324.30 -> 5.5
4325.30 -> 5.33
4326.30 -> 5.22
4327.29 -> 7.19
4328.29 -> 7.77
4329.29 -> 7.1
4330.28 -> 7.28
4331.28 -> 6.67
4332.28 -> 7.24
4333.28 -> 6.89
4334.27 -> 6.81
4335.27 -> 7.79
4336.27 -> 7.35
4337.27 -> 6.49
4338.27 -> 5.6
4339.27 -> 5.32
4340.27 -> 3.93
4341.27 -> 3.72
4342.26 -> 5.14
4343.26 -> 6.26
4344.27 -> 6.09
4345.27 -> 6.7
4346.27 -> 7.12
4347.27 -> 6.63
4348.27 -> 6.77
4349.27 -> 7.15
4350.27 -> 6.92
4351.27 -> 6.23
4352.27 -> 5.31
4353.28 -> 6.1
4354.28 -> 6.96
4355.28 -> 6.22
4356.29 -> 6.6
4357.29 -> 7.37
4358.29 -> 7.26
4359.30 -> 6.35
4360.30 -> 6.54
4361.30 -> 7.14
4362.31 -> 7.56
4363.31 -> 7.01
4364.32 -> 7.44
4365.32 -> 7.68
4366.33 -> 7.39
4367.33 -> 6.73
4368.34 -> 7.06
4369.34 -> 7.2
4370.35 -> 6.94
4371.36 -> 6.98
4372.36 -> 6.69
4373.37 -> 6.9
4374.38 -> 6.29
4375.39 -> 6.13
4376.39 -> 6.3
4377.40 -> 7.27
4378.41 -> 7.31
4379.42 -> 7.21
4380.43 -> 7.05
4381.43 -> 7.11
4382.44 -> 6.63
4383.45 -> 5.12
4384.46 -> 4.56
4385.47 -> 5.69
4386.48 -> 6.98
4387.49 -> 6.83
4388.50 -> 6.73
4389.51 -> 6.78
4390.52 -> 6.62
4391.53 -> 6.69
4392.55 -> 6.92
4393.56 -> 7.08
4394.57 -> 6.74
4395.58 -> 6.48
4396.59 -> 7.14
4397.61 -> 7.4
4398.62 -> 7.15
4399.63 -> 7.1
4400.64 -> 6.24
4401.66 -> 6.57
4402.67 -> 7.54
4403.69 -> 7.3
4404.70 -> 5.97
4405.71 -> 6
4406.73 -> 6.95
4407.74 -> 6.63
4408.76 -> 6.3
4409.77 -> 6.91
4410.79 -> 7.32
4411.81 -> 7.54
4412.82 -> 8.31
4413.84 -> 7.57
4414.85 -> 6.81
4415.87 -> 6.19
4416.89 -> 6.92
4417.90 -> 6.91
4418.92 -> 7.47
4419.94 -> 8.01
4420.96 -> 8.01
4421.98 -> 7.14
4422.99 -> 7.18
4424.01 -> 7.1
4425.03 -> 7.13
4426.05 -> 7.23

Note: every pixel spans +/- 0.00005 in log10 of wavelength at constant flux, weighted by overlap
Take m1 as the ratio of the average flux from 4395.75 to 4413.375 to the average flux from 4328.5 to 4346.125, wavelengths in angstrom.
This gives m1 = 1.1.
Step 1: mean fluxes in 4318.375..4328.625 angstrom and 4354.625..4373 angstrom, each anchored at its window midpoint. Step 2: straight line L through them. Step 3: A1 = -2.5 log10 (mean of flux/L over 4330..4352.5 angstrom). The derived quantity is 0.072 mag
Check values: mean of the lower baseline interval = 6.57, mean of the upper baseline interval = 7.01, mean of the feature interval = 6.33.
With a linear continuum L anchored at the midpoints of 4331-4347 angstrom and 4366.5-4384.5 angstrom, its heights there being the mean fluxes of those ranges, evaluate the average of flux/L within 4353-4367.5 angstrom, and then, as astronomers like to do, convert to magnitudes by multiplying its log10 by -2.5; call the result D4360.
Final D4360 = -0.08 mag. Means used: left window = 6.19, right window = 6.71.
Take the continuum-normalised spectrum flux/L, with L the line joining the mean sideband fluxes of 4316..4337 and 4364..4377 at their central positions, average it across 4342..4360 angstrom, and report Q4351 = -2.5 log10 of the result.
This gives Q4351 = 0.06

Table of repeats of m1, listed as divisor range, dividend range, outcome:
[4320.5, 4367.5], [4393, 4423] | 1.07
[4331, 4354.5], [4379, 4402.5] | 1.06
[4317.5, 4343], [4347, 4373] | 1.07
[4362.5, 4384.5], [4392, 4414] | 1.02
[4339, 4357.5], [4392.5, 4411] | 1.11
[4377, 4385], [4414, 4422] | 1.10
